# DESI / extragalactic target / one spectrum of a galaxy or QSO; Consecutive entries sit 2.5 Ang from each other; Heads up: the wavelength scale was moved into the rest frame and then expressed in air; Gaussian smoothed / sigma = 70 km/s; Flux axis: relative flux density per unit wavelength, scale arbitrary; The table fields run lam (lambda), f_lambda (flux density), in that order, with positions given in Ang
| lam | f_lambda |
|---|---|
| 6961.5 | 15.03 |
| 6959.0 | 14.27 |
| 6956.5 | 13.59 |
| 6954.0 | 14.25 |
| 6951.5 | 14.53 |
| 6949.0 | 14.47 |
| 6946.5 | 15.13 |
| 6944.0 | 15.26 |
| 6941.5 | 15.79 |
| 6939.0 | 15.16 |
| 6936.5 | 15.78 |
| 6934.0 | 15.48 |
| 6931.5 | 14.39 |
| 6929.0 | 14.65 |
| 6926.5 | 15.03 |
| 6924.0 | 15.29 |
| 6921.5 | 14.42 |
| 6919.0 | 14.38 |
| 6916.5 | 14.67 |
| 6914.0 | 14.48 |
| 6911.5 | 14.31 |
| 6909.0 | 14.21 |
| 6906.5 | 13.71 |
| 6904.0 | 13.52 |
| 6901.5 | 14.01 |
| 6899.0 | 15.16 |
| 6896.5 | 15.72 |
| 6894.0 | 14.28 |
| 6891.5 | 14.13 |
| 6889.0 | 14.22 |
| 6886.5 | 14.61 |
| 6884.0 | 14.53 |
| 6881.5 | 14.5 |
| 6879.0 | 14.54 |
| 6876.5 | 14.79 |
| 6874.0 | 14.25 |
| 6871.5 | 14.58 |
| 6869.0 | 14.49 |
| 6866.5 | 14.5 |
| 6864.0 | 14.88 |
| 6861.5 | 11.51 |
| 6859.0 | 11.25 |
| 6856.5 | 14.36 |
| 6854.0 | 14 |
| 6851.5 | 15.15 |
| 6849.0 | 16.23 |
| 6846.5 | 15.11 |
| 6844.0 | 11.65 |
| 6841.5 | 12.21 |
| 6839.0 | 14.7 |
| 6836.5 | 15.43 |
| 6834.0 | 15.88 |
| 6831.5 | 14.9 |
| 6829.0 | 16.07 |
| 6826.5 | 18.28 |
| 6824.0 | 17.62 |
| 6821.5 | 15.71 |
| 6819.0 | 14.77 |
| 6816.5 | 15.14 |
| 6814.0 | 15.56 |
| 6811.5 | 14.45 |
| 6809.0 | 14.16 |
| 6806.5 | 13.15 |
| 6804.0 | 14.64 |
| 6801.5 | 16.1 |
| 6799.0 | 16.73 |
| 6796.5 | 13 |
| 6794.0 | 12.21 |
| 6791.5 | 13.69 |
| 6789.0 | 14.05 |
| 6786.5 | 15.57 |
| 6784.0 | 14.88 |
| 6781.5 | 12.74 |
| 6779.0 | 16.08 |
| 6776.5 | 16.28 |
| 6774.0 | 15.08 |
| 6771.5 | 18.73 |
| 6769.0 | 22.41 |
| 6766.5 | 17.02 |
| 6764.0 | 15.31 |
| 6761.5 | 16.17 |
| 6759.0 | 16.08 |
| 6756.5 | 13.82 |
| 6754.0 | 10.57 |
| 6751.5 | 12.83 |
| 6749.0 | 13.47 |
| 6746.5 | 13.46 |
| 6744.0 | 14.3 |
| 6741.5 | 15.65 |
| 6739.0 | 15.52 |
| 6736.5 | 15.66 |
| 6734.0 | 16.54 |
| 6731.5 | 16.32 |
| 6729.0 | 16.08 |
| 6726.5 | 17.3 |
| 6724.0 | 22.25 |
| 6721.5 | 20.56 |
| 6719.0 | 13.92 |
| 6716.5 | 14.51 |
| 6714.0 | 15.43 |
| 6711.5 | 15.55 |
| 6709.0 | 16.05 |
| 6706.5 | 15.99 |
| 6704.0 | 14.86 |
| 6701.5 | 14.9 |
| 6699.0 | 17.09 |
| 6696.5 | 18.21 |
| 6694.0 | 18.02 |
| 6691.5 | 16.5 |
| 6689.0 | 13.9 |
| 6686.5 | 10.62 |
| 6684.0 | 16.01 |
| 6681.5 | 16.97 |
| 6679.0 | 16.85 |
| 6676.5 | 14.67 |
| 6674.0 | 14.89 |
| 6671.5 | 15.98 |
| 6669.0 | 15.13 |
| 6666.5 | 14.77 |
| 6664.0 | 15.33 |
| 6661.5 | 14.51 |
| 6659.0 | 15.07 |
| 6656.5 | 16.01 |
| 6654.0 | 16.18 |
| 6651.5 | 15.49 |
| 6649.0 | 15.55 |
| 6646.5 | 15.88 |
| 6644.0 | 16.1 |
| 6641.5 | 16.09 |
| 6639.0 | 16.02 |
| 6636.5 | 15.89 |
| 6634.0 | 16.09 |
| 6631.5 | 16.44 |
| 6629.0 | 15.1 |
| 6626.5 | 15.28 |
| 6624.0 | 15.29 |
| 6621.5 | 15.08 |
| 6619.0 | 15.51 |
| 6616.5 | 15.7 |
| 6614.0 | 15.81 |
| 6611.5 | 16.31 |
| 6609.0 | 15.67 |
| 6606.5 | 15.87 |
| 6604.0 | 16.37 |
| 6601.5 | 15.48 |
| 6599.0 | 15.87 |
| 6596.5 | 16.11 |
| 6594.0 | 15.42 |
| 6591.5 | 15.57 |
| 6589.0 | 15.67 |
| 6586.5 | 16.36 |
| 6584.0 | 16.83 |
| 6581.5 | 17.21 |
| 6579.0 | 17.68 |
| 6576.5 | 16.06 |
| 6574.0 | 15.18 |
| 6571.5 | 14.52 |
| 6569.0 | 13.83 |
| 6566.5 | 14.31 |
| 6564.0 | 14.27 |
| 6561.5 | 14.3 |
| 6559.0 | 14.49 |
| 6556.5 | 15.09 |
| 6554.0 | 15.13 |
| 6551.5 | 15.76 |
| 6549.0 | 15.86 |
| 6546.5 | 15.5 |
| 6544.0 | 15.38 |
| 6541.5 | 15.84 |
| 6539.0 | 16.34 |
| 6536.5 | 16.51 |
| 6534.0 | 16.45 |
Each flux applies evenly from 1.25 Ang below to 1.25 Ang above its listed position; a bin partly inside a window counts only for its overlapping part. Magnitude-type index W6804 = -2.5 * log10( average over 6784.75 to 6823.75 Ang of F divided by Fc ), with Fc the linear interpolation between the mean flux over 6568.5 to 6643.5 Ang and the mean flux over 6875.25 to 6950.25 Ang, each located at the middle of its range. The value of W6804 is 0.03 mag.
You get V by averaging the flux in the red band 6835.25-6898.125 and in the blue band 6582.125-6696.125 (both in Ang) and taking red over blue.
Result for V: 0.91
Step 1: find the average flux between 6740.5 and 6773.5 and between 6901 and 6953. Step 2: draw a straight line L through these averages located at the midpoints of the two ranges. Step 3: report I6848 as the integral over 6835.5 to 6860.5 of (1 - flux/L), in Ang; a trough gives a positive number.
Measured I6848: 1.7 Ang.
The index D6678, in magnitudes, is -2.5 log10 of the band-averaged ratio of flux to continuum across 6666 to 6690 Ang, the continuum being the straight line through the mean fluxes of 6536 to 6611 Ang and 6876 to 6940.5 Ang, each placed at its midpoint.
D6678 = 0.02 mag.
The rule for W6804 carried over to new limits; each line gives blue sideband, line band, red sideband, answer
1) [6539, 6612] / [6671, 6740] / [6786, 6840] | -0.056 mag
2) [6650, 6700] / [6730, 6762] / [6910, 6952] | 0.057 mag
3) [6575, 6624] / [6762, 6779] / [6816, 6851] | -0.123 mag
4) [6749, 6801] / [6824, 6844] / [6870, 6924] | -0.033 mag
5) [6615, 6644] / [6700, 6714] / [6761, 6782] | 0.055 mag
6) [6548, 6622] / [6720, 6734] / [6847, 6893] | -0.218 mag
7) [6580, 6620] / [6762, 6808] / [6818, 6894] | -0.030 mag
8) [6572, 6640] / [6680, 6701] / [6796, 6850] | -0.021 mag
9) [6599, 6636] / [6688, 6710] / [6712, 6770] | -0.027 mag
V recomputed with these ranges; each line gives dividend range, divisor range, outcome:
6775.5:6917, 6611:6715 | 0.93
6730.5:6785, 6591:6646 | 0.98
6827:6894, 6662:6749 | 0.91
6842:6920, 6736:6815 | 0.95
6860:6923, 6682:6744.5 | 0.89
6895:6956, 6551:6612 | 0.95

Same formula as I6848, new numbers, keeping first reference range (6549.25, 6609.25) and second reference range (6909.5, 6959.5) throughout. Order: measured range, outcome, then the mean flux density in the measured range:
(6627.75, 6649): -0.70 Ang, 15.9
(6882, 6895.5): 0.43 Ang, 14.4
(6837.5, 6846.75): 1.04 Ang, 13.3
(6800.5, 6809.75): 0.35 Ang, 14.5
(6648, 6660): -0.23 Ang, 15.7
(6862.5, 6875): 0.36 Ang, 14.5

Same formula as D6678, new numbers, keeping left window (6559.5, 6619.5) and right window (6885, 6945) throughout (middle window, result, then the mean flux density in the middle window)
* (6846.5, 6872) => 0.05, 14.1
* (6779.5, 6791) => 0.05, 14.4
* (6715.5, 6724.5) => -0.15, 17.5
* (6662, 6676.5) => 0.02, 15.1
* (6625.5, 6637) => -0.02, 15.8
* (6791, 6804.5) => 0.05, 14.4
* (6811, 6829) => -0.07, 16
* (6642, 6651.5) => -0.02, 15.8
